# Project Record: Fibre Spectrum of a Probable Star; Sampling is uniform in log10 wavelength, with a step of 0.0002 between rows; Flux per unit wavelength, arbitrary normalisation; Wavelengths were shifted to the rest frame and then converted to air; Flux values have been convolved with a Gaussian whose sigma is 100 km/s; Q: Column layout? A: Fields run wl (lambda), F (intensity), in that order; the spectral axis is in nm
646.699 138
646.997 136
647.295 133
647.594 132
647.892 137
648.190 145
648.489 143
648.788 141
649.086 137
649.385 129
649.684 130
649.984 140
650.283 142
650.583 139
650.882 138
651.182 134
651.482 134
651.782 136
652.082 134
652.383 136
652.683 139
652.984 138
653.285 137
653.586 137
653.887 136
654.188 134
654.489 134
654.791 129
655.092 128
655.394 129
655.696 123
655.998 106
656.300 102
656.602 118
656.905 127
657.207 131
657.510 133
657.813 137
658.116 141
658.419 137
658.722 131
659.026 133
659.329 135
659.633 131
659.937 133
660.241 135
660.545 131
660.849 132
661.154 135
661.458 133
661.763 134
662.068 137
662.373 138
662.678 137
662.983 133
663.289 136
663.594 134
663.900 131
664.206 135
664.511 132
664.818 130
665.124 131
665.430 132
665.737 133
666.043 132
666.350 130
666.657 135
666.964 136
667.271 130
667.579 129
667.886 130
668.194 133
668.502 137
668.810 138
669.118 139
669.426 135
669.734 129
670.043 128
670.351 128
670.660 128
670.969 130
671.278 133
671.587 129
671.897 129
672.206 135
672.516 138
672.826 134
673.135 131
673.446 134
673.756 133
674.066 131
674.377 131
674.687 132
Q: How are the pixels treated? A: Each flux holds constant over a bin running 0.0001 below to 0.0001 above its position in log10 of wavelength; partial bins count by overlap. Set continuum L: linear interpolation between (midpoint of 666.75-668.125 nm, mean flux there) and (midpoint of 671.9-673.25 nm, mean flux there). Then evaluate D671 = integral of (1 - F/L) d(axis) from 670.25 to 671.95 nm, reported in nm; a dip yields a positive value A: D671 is 0.05 nm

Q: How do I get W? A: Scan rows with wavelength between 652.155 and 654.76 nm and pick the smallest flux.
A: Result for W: 134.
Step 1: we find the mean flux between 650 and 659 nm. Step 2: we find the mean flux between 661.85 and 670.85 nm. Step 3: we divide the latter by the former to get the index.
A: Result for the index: 1.01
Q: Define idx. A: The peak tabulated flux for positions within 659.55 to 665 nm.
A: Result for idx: 138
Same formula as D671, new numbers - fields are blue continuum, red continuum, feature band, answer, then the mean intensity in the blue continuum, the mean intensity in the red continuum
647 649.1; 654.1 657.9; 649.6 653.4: -0.12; 138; 125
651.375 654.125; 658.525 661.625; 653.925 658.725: 0.25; 136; 133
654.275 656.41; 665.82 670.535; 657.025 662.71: -0.38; 122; 133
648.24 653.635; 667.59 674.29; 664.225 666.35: 0.03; 137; 132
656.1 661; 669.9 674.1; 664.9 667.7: -0.02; 130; 132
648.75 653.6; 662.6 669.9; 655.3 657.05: 0.24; 136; 133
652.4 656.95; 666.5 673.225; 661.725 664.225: -0.09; 128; 132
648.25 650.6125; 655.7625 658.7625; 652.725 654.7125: -0.07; 138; 126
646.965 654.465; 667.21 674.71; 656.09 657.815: 0.16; 137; 132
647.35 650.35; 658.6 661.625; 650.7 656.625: 0.22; 137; 133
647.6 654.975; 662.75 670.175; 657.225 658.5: -0.01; 137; 133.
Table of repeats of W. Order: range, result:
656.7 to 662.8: 127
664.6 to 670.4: 128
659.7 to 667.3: 130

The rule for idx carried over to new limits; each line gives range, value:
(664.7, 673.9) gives 139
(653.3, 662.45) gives 141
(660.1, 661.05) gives 135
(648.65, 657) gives 142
